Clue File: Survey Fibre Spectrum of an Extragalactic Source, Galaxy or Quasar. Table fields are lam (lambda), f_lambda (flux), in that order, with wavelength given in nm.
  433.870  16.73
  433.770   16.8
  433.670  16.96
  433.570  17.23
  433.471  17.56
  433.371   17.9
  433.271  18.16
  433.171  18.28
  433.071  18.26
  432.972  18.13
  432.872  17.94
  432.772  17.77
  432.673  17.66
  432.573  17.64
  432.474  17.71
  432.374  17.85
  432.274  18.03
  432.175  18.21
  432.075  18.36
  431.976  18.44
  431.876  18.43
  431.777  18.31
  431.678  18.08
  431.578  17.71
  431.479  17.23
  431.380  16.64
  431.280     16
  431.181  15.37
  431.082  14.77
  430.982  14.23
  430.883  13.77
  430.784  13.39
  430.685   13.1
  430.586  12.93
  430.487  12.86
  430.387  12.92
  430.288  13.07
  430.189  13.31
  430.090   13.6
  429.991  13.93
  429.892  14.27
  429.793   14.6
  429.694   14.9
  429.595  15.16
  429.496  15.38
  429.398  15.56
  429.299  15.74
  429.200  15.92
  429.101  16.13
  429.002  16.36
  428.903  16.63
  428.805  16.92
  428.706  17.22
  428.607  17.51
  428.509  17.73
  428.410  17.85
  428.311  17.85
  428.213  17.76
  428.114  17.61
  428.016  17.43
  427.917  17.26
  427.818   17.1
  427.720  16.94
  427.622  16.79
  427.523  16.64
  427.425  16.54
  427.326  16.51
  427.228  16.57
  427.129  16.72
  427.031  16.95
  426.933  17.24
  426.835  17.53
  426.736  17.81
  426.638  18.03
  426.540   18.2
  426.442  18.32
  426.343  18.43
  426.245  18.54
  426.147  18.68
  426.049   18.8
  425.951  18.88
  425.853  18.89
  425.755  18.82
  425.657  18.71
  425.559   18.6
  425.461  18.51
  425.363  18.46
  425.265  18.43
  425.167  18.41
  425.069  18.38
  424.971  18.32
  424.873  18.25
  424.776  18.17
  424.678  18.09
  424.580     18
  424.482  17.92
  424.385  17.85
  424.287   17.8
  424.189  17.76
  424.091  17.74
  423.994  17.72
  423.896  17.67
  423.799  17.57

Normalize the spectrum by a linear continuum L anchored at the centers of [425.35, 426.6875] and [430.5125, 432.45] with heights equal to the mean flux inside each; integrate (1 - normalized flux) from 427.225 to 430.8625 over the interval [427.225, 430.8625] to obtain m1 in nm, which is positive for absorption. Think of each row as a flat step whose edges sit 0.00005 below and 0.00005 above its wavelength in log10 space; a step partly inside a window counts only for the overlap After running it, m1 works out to 0.35 nm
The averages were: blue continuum 18.6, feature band 15.7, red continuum 16.3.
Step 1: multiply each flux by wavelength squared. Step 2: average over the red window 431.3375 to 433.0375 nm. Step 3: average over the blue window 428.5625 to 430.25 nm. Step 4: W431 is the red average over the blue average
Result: 1.17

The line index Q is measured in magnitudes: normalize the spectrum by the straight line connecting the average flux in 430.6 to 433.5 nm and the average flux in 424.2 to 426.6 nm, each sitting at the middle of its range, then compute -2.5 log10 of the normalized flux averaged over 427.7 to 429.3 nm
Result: 0.04 mag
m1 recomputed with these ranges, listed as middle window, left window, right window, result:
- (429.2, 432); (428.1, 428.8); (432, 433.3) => 0.42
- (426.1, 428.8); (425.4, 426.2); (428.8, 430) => -0.04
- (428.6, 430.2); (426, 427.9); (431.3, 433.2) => 0.20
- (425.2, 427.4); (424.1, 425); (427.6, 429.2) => -0.05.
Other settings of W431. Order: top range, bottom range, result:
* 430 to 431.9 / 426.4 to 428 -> 0.89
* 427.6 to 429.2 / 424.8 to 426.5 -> 0.94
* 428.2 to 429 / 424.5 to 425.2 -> 0.97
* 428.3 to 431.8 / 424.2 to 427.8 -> 0.88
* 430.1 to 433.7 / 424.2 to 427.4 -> 0.94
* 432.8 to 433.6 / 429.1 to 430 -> 1.20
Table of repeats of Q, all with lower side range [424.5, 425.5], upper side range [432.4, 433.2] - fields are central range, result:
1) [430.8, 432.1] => 0.09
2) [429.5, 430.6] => 0.29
